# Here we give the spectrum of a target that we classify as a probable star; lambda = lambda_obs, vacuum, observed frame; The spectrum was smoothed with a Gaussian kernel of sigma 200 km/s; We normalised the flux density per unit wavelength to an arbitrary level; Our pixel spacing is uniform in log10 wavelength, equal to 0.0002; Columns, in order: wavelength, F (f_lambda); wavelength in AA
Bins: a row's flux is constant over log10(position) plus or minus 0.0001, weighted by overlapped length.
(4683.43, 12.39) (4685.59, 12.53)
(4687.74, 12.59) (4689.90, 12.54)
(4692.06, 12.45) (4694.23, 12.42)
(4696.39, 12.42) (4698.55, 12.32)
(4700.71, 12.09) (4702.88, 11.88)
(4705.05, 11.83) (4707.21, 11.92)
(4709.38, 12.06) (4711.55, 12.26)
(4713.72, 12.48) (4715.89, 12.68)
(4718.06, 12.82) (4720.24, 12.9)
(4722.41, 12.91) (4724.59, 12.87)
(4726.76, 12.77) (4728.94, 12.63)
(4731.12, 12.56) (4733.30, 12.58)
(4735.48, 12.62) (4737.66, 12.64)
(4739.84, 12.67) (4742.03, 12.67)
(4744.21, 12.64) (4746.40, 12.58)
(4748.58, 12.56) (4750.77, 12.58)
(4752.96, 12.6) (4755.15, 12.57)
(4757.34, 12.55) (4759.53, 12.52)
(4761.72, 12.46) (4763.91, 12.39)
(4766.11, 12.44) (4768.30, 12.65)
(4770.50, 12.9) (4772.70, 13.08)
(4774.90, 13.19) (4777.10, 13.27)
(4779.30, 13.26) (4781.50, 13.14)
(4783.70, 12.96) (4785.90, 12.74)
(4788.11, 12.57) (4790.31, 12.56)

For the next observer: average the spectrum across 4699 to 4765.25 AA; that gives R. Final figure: 12.5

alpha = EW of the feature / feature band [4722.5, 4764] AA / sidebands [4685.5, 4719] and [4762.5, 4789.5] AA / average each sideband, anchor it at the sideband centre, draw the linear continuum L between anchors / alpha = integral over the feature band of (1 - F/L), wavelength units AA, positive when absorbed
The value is 0.0 AA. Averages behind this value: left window 12.3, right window 12.9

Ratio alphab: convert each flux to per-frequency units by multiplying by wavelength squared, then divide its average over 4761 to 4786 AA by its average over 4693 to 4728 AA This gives 1.07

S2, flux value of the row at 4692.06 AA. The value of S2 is 12.45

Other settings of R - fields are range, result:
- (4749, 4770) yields 12.5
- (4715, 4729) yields 12.8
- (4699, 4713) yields 12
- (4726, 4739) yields 12.6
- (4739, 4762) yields 12.6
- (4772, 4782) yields 13.2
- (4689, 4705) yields 12.3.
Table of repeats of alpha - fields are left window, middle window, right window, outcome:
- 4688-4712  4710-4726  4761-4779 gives -0.4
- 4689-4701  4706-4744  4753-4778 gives -0.2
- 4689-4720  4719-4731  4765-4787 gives -0.3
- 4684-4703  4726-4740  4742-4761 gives -0.1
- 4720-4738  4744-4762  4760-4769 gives 0.0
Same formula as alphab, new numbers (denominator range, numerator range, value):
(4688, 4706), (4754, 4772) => 1.05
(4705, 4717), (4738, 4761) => 1.05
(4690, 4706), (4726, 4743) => 1.05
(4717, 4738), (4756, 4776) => 1.01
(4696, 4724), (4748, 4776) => 1.05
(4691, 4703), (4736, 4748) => 1.05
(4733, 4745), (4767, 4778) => 1.04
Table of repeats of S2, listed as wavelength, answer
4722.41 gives 12.91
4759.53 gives 12.52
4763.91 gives 12.39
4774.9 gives 13.19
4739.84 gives 12.67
